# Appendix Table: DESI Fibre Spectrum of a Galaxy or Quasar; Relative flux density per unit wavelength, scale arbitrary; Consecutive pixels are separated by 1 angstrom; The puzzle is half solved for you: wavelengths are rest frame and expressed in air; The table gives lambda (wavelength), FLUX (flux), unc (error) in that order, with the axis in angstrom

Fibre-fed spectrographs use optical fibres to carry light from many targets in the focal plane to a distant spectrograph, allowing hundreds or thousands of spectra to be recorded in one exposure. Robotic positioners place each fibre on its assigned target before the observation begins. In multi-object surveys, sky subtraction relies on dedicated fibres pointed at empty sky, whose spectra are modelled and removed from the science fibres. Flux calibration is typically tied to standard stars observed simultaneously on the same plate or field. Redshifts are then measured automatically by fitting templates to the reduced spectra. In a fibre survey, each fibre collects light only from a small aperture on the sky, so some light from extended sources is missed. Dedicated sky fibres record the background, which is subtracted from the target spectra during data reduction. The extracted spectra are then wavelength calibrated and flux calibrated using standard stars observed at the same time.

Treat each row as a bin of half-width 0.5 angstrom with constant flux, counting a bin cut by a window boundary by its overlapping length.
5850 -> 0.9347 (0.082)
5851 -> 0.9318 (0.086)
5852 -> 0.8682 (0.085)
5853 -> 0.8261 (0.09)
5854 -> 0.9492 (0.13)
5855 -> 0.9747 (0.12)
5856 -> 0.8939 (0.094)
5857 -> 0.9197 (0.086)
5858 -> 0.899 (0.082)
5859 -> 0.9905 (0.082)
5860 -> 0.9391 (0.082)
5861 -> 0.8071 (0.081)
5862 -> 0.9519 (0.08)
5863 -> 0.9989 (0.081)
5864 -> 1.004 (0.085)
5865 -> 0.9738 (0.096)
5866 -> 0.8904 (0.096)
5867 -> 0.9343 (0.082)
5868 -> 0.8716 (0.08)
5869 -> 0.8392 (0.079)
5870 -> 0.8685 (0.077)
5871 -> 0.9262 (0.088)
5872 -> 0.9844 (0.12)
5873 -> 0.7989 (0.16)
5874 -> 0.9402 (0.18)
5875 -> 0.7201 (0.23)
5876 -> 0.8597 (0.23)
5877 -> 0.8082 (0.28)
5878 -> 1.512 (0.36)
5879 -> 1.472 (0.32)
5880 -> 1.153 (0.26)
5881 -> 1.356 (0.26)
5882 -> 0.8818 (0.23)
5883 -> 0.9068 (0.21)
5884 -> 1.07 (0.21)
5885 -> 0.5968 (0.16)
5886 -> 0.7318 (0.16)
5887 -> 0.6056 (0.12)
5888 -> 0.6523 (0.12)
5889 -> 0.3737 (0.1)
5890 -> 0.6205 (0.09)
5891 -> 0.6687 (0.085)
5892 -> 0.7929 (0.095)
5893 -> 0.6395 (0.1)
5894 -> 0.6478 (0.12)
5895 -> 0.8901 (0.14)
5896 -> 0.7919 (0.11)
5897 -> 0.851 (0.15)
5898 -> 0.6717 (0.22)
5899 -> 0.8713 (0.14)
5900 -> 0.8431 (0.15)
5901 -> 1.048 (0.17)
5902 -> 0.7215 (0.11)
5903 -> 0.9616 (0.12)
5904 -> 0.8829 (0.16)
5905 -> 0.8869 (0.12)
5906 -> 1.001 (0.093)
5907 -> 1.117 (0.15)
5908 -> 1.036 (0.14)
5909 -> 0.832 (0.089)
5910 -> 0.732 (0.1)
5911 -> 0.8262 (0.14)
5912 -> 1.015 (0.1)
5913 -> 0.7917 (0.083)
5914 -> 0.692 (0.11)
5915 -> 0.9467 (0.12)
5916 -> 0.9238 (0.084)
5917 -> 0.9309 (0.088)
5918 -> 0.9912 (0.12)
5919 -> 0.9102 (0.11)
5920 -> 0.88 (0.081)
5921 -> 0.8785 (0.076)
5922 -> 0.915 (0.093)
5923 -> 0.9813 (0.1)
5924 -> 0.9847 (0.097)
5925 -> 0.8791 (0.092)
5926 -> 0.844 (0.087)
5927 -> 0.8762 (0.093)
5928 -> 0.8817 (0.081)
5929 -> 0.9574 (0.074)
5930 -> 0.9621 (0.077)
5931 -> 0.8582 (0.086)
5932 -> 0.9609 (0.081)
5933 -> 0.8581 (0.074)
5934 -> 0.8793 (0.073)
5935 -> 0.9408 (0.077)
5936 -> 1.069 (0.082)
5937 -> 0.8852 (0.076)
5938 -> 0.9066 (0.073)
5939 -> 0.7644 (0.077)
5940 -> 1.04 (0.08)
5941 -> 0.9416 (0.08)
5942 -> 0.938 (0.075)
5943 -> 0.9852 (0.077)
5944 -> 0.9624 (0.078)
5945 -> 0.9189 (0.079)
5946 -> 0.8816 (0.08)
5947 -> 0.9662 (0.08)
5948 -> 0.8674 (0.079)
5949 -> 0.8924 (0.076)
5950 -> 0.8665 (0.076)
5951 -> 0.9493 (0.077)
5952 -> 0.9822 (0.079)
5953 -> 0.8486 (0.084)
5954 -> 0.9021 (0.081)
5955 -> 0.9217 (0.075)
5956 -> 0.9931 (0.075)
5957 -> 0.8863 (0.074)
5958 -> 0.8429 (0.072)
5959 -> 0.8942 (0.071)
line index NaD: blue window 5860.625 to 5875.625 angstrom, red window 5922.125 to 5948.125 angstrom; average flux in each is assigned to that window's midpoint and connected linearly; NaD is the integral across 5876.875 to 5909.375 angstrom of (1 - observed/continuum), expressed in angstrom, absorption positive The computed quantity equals 1.2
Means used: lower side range 0.901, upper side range 0.923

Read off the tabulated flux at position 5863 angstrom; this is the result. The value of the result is 0.9989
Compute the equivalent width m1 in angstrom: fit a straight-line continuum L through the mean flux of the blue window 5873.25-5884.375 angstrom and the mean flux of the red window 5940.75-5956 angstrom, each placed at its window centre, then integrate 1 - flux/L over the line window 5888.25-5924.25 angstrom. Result 5.6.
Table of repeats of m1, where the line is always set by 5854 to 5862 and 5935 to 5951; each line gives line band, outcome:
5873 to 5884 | -1.51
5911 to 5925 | 0.28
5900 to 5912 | 0.13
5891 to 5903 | 1.63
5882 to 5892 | 2.35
